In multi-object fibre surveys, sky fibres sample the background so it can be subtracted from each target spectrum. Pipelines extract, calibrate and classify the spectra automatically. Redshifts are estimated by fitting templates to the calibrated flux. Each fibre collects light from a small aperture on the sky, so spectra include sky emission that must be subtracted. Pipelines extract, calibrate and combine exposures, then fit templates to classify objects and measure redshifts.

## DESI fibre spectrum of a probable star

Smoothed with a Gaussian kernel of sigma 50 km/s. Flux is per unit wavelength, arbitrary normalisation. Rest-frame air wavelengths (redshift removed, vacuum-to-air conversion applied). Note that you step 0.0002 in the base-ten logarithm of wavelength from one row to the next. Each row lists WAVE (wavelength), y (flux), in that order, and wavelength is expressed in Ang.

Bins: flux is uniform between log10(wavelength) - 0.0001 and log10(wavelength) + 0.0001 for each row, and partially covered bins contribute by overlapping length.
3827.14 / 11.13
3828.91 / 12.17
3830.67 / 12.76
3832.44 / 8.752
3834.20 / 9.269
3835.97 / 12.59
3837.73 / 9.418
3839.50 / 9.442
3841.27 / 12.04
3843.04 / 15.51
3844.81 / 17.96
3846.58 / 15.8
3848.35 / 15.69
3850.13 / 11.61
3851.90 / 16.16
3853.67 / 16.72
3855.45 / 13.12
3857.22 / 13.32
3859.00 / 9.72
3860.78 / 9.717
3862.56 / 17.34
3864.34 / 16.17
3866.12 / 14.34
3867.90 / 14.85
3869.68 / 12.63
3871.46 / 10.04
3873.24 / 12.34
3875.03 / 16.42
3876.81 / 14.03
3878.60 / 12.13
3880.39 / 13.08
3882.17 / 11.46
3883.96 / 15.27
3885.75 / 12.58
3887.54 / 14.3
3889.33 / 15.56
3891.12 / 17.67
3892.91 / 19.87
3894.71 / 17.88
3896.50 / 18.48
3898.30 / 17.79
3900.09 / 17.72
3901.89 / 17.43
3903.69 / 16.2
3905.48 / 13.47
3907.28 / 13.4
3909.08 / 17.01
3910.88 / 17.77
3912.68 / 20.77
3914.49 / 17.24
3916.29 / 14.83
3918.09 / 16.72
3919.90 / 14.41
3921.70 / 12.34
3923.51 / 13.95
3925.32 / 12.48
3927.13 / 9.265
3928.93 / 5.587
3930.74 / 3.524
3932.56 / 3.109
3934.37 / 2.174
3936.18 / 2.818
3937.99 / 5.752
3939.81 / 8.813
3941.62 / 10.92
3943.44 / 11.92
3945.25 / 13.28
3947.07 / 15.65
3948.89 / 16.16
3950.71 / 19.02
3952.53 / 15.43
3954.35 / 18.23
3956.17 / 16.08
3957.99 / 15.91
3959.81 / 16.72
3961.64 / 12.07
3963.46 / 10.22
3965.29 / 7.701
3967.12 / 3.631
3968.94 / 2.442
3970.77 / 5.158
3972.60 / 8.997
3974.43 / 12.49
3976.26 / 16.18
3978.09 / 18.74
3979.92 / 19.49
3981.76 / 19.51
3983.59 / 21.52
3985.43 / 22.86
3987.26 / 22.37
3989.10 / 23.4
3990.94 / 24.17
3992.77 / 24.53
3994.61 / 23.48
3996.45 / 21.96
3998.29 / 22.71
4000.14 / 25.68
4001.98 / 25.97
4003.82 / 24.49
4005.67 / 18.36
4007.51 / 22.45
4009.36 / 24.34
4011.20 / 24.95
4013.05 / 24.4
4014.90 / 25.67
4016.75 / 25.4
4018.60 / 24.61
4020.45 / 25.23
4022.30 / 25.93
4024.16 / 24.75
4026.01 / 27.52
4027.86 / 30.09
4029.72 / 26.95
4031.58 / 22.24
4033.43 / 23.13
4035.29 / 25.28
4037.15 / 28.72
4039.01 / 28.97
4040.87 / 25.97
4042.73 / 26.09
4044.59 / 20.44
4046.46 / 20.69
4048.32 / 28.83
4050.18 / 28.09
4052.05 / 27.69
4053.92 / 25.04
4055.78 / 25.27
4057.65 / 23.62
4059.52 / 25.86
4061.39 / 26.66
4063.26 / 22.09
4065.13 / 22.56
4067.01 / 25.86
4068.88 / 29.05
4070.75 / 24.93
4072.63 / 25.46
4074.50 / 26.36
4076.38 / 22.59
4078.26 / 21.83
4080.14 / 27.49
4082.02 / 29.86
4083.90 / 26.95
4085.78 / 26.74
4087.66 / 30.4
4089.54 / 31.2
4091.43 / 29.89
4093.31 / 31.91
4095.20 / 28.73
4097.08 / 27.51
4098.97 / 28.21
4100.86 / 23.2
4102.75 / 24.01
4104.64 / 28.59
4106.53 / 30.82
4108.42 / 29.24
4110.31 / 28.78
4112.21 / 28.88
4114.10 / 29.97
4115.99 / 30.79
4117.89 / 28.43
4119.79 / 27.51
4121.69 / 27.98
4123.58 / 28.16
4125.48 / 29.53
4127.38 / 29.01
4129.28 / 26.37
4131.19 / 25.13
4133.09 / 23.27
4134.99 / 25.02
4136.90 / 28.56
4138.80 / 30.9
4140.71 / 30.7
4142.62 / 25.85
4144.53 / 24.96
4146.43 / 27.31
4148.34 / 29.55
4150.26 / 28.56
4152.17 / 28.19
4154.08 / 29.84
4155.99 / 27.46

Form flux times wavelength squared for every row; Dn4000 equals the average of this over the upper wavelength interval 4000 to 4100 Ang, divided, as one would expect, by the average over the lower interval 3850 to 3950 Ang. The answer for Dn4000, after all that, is 2.09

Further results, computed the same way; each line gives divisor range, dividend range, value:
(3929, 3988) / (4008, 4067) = 2.13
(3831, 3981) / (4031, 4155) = 2.25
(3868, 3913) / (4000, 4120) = 1.87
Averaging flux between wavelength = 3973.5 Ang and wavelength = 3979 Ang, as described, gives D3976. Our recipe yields 15.8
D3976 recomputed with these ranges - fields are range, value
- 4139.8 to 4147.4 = 27.2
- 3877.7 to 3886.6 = 12.9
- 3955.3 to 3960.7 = 16.3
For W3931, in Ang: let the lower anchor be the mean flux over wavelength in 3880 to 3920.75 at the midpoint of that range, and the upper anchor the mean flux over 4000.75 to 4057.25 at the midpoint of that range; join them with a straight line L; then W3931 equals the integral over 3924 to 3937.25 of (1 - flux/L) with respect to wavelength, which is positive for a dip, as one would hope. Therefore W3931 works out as 9.0 Ang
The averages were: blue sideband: 16.2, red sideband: 25.2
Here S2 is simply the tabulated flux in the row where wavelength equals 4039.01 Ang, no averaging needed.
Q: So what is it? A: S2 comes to 28.97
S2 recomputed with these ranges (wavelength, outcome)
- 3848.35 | 15.69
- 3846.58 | 15.8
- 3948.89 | 16.16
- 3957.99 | 15.91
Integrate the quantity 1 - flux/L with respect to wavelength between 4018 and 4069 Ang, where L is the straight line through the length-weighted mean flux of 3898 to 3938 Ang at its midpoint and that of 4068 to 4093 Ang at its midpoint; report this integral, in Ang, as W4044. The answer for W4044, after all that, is -3.8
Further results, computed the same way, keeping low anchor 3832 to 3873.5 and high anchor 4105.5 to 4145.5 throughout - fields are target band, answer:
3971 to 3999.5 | 0.89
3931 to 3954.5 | 9.88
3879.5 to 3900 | -0.89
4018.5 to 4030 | -2.03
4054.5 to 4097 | -2.04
